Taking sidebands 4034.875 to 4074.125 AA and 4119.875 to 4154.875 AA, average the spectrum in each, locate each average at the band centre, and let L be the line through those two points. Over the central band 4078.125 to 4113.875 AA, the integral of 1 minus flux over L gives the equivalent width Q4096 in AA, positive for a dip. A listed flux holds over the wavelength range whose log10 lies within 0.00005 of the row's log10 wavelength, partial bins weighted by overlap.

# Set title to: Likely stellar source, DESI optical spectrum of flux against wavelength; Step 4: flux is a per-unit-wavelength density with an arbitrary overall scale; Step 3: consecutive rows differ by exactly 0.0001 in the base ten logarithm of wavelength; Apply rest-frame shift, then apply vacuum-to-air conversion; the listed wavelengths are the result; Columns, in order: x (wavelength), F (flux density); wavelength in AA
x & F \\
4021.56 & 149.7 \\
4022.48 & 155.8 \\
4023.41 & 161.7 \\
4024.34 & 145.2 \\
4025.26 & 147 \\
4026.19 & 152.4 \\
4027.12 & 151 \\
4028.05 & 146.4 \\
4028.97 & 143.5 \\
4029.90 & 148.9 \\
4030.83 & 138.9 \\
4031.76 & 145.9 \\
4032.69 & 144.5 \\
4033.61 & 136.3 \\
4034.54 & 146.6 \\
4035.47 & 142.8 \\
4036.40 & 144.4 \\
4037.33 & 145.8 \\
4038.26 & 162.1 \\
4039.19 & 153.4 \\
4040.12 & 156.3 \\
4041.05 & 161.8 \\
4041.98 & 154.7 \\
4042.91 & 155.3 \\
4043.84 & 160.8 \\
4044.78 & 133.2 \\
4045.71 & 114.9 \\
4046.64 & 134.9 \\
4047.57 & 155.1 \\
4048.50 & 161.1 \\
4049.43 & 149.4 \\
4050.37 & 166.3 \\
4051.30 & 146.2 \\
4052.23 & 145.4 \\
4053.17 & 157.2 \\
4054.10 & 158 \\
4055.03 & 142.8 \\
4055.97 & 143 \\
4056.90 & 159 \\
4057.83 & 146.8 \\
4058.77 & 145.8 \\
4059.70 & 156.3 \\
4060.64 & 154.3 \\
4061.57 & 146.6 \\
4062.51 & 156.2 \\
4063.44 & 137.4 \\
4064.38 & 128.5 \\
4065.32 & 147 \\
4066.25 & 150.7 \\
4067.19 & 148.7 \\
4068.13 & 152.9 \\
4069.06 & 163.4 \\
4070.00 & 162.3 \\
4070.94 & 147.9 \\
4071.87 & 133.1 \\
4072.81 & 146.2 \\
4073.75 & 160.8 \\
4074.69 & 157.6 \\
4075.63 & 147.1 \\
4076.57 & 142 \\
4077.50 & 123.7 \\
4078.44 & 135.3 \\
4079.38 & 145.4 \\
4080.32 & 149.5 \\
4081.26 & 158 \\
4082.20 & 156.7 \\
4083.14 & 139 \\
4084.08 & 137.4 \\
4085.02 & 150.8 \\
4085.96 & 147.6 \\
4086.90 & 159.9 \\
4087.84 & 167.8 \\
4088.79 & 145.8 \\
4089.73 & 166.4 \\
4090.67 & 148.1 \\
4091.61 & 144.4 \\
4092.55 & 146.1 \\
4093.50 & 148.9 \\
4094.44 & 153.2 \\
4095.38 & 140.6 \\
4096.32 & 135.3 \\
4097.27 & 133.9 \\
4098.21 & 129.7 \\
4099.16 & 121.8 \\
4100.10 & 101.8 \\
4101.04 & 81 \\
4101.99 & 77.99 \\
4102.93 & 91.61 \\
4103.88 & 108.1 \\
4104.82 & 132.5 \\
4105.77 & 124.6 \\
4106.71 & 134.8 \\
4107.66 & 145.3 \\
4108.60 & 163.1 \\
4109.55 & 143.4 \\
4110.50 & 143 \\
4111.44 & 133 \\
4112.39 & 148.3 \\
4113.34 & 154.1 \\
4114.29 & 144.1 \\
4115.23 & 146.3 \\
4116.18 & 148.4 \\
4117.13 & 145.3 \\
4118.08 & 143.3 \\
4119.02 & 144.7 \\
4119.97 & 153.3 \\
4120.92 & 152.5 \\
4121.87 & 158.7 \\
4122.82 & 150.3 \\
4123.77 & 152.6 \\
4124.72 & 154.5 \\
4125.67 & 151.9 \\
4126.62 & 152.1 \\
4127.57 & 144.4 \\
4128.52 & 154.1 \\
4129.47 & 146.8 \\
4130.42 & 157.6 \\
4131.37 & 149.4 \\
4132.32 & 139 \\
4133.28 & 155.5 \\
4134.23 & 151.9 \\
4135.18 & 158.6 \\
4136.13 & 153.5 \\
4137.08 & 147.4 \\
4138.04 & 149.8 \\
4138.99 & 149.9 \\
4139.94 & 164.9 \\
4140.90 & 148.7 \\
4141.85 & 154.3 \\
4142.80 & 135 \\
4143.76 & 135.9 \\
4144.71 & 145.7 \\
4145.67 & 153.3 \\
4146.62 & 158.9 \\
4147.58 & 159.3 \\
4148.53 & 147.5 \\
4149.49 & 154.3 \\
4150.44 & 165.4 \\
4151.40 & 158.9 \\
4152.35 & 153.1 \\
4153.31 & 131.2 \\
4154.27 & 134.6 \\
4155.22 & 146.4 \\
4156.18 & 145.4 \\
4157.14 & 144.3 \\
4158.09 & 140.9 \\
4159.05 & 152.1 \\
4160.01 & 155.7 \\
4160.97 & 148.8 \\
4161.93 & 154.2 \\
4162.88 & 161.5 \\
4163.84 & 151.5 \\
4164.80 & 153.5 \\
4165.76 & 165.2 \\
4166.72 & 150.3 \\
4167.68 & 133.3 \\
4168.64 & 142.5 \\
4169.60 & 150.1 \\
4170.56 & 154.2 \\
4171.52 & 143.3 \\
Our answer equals 2.92 AA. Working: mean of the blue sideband 150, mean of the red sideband 151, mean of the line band 138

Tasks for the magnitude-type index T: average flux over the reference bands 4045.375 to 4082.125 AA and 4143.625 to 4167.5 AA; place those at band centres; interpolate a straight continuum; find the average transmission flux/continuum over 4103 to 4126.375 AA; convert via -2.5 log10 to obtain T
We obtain 0.04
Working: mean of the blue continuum 148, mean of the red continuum 151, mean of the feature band 144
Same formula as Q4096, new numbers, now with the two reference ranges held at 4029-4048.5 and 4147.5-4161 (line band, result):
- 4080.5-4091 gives -0.3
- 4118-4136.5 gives -0.4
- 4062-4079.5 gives 0.1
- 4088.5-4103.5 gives 1.9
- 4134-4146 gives -0.1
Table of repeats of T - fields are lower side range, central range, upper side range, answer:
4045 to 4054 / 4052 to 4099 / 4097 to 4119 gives -0.06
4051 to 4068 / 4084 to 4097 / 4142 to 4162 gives -0.01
